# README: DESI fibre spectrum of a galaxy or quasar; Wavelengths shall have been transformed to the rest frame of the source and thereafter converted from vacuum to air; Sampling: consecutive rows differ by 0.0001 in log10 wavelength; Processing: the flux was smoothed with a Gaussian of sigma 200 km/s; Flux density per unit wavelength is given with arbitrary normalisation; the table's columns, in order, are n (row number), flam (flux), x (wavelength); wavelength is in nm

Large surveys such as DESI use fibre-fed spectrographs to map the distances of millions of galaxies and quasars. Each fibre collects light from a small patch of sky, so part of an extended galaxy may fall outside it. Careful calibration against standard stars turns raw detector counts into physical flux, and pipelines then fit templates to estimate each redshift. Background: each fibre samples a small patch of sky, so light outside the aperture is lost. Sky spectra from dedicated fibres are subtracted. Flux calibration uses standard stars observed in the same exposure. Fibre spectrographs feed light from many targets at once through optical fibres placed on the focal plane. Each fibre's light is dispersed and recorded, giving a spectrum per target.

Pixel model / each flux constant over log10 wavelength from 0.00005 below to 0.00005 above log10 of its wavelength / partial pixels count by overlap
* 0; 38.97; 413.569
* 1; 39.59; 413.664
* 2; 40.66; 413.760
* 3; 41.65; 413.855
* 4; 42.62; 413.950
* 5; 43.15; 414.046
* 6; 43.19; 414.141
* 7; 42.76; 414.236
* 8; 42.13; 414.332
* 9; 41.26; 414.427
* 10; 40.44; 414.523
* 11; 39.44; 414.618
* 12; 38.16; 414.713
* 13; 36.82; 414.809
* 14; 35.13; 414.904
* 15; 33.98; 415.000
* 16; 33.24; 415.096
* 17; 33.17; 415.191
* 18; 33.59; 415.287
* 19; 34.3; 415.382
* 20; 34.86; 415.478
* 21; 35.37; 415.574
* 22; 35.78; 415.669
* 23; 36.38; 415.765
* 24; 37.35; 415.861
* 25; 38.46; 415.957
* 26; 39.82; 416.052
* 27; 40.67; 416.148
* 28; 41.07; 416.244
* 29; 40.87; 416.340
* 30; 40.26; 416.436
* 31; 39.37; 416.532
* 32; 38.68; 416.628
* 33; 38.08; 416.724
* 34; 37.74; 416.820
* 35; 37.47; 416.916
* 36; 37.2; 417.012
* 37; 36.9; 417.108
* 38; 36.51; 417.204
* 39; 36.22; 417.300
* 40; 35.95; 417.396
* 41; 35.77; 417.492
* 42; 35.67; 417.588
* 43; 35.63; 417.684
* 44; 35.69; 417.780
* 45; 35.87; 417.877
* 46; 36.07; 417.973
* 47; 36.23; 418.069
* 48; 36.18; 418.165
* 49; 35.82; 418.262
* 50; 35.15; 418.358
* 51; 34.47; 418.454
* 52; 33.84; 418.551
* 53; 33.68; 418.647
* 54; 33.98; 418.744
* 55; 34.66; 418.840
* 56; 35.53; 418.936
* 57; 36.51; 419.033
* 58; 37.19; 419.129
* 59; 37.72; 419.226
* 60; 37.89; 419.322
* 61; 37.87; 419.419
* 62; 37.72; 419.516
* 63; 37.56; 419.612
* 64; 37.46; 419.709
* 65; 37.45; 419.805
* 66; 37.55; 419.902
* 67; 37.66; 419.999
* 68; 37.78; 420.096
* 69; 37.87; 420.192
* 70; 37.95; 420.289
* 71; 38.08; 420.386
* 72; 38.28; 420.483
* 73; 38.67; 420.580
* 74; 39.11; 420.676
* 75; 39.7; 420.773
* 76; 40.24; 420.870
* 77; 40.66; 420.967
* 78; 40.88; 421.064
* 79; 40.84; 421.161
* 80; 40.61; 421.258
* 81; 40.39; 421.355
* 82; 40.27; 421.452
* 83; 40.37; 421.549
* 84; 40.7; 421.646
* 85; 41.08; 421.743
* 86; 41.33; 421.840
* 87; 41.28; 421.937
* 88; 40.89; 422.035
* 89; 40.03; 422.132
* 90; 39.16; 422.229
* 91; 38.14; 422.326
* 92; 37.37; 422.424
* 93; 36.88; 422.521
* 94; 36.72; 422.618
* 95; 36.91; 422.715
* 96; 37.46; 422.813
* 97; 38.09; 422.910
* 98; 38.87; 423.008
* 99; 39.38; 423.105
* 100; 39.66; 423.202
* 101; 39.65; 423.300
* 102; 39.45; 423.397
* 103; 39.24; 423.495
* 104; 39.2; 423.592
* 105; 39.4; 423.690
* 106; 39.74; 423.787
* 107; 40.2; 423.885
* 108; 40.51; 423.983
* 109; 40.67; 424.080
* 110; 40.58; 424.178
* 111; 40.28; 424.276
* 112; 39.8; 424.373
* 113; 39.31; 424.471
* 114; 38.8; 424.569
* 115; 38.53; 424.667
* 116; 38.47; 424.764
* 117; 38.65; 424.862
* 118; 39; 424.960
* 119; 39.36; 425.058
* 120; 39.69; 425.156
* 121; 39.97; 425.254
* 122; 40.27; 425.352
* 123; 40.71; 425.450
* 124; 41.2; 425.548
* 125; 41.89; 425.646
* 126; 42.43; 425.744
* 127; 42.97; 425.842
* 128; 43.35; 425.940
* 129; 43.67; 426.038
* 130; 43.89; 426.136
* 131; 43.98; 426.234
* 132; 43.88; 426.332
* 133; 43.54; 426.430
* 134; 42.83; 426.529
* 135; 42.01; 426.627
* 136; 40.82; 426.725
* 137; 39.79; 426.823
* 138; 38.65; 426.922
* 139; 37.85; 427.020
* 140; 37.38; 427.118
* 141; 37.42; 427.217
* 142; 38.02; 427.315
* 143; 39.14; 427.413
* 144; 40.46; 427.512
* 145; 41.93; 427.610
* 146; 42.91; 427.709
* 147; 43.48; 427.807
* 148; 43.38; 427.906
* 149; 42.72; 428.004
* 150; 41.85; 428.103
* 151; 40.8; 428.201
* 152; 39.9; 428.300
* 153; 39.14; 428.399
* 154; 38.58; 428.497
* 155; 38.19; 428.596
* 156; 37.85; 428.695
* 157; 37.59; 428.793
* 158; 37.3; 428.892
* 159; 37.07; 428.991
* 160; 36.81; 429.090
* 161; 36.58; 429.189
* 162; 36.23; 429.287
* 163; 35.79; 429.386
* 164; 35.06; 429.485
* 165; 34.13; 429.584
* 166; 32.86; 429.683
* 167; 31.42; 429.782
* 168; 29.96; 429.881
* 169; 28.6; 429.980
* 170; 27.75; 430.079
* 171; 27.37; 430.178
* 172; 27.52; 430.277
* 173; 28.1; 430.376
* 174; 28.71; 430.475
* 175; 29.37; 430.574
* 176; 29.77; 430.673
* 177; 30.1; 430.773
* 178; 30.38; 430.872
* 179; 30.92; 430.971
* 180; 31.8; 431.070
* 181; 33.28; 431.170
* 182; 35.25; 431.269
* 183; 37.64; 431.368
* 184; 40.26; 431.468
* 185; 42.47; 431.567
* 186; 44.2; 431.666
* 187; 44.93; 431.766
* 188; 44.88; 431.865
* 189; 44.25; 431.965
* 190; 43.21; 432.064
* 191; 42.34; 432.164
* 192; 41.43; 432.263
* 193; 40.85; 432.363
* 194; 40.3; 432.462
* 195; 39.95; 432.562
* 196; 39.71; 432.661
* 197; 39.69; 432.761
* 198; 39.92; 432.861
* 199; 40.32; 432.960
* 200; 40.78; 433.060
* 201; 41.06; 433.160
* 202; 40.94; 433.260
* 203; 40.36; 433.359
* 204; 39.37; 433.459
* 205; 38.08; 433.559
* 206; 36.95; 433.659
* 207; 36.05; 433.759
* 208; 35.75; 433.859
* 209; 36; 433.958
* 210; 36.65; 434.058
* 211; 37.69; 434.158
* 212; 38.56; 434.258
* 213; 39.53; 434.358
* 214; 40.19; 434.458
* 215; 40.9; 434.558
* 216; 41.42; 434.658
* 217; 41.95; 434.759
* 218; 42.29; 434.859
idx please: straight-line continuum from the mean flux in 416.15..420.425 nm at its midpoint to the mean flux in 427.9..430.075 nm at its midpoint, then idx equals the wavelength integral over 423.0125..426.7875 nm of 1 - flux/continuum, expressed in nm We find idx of -0.41 nm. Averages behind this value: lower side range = 37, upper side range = 36.6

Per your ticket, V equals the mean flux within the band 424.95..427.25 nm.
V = 41.2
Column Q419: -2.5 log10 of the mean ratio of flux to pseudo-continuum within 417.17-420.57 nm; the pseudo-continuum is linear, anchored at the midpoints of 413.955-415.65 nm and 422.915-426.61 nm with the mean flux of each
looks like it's 0.07 mag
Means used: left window 37.8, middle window 36.5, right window 40.6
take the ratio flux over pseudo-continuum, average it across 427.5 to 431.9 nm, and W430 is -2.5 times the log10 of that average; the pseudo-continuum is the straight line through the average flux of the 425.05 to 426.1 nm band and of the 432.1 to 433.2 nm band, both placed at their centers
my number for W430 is 0.14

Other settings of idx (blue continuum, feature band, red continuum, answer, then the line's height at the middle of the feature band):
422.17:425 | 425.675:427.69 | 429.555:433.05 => -0.186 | 37.7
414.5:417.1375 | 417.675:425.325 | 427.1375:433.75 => -0.219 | 37.3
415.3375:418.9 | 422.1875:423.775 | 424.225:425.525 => 0.012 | 38.8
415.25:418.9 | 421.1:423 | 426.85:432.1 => -0.144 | 36.6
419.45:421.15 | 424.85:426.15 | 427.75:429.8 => -0.101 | 38.2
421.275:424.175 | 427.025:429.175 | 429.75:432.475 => -0.163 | 36.7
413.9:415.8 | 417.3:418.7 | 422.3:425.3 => 0.102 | 38.2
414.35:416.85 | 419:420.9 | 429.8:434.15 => -0.036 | 37.3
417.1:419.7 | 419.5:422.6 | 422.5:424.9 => -0.134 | 37.6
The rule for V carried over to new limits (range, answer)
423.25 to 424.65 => 39.7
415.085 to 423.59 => 37.8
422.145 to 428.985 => 40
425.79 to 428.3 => 41.4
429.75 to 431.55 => 31.2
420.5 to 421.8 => 40.3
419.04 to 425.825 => 39.3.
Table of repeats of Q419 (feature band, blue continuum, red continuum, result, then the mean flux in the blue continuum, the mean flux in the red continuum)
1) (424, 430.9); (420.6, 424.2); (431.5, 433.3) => 0.07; 39.6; 41.7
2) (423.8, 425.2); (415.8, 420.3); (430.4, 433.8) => -0.06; 37.1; 38.2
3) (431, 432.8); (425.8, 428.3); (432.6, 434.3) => -0.02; 41.4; 38.7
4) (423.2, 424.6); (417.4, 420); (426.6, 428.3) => -0.03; 36.1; 40.5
